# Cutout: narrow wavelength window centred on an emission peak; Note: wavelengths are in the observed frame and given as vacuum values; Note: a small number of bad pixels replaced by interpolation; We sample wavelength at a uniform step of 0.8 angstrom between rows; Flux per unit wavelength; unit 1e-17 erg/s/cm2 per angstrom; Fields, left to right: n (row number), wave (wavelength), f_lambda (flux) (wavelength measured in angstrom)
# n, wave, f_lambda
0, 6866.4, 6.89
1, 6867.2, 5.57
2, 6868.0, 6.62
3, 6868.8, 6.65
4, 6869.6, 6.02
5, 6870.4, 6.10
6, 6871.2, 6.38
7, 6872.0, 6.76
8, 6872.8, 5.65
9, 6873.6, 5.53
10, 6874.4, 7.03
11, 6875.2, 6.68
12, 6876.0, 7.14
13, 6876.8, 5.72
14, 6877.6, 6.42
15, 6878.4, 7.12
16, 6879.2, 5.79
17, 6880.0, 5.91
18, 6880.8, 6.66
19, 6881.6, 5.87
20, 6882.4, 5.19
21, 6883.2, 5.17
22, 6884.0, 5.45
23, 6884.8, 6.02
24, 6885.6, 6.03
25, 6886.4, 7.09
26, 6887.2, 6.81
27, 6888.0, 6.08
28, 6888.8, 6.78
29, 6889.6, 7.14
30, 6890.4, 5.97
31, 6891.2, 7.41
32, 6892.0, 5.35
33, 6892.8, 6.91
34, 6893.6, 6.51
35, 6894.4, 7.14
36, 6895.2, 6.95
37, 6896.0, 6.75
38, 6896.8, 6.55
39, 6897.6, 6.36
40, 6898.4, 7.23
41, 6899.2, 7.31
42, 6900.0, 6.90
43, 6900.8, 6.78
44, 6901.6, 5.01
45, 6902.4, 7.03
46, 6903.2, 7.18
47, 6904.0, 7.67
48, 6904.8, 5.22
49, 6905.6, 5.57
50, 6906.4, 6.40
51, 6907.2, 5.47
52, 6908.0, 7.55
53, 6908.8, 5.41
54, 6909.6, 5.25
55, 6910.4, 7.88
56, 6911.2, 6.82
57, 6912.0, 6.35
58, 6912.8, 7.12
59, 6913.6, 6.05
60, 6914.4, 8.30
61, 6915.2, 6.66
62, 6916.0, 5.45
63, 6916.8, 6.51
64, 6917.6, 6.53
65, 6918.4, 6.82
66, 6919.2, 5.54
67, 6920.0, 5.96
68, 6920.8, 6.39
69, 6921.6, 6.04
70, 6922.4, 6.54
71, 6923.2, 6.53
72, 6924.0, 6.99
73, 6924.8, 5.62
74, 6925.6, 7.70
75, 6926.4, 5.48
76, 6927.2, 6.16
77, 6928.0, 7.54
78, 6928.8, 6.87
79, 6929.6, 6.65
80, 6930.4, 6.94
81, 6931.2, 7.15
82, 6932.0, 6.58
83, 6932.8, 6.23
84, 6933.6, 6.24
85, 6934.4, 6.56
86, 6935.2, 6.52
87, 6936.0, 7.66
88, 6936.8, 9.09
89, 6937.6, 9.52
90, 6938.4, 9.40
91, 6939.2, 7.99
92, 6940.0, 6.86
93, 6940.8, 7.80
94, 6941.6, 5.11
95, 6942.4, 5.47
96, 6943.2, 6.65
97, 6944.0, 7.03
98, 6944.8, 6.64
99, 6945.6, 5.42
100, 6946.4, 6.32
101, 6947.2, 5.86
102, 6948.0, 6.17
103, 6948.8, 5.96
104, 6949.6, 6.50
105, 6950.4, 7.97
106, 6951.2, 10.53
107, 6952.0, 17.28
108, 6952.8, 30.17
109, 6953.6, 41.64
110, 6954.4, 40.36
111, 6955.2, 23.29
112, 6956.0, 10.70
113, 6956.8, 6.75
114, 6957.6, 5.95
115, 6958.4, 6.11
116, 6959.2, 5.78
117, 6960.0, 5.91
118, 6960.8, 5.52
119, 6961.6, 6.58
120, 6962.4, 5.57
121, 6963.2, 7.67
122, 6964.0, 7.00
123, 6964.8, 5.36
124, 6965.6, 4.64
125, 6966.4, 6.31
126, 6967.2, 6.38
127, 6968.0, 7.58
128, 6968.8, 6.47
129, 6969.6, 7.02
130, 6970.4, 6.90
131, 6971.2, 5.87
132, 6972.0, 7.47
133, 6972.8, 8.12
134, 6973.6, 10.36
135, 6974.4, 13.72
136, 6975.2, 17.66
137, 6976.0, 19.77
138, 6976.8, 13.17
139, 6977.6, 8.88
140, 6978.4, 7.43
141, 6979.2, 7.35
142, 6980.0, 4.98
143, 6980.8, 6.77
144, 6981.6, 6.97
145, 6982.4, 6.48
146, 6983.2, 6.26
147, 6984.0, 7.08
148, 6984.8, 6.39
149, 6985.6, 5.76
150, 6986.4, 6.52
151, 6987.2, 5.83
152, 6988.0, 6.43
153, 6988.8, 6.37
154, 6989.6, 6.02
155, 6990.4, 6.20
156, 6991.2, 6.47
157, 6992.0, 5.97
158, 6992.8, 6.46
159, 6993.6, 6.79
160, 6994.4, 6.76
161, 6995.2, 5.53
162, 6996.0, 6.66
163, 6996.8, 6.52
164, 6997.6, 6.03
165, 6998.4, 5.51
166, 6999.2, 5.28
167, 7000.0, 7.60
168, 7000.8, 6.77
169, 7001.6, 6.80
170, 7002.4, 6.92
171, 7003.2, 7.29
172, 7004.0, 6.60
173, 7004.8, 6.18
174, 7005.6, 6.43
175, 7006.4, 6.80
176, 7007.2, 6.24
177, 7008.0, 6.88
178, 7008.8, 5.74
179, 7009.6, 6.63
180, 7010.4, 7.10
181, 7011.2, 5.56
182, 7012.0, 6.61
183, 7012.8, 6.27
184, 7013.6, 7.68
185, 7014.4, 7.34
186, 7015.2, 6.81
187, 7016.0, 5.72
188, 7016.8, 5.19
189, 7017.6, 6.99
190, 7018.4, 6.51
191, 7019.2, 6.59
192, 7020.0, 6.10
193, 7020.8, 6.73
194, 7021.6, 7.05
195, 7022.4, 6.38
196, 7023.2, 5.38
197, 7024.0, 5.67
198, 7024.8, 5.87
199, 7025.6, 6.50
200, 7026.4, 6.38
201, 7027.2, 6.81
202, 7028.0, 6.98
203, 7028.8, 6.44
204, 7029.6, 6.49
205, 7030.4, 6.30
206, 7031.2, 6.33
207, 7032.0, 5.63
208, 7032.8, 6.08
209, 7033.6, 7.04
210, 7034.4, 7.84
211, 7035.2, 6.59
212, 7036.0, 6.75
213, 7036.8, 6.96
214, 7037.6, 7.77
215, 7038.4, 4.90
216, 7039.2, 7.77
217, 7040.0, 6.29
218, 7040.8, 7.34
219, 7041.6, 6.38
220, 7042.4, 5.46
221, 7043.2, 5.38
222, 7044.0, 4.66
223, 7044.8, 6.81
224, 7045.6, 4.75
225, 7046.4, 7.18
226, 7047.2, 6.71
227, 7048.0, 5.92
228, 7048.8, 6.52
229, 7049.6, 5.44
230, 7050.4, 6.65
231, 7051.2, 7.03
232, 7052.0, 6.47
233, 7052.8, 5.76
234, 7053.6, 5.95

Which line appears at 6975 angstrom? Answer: [N II] 6583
